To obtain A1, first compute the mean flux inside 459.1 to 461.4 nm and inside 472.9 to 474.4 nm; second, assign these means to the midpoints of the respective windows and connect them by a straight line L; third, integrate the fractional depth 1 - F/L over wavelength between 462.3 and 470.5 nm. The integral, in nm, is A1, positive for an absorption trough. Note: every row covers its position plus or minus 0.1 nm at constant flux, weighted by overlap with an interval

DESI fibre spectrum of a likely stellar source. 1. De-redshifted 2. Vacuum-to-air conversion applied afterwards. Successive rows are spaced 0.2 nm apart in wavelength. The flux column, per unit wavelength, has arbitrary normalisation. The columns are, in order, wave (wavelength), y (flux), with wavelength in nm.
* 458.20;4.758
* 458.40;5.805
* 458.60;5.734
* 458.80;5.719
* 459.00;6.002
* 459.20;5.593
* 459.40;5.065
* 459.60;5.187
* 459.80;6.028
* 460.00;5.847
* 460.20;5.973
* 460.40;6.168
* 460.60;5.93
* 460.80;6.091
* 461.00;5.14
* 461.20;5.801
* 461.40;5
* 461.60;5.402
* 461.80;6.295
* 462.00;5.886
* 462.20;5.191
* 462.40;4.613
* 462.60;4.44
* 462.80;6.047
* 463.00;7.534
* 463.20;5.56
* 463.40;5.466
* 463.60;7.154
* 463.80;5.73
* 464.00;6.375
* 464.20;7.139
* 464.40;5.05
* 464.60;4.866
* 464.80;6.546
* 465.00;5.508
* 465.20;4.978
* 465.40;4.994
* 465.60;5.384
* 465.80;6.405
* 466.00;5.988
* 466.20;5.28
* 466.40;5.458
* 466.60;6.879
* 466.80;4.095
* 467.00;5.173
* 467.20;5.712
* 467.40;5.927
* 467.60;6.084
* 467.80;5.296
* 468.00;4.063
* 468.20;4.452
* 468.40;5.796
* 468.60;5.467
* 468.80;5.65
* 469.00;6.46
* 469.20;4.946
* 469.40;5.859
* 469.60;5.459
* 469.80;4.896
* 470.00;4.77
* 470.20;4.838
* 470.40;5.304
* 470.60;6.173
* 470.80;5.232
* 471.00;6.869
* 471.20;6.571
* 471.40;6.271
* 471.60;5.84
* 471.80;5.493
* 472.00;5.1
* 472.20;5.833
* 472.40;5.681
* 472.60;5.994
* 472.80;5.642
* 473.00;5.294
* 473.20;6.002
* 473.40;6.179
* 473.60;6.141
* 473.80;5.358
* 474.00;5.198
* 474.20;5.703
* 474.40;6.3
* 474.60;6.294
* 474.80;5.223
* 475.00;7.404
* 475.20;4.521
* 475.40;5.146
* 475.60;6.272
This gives 0.221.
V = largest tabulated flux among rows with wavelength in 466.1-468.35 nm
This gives 6.879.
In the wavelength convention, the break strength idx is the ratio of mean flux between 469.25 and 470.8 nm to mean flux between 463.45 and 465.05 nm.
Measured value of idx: 0.9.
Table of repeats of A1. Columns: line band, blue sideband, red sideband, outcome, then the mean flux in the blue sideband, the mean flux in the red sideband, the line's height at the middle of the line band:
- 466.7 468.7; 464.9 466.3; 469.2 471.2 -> 0.110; 5.51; 5.52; 5.51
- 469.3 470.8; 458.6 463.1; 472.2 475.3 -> 0.115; 5.68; 5.8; 5.76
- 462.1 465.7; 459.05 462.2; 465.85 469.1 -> -0.066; 5.68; 5.5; 5.6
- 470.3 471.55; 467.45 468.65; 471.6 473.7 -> -0.116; 5.21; 5.74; 5.54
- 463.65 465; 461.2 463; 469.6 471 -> -0.124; 5.5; 5.34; 5.46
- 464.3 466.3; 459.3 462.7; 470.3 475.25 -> 0.051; 5.53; 5.84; 5.64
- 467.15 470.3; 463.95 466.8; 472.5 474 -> 0.209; 5.71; 5.76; 5.73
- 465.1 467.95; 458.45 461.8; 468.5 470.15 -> -0.010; 5.69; 5.42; 5.5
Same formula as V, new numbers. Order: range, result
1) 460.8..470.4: 7.534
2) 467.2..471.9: 6.869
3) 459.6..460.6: 6.168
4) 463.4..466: 7.154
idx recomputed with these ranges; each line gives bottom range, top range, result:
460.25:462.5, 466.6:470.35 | 0.95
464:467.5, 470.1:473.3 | 1.02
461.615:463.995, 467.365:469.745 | 0.93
